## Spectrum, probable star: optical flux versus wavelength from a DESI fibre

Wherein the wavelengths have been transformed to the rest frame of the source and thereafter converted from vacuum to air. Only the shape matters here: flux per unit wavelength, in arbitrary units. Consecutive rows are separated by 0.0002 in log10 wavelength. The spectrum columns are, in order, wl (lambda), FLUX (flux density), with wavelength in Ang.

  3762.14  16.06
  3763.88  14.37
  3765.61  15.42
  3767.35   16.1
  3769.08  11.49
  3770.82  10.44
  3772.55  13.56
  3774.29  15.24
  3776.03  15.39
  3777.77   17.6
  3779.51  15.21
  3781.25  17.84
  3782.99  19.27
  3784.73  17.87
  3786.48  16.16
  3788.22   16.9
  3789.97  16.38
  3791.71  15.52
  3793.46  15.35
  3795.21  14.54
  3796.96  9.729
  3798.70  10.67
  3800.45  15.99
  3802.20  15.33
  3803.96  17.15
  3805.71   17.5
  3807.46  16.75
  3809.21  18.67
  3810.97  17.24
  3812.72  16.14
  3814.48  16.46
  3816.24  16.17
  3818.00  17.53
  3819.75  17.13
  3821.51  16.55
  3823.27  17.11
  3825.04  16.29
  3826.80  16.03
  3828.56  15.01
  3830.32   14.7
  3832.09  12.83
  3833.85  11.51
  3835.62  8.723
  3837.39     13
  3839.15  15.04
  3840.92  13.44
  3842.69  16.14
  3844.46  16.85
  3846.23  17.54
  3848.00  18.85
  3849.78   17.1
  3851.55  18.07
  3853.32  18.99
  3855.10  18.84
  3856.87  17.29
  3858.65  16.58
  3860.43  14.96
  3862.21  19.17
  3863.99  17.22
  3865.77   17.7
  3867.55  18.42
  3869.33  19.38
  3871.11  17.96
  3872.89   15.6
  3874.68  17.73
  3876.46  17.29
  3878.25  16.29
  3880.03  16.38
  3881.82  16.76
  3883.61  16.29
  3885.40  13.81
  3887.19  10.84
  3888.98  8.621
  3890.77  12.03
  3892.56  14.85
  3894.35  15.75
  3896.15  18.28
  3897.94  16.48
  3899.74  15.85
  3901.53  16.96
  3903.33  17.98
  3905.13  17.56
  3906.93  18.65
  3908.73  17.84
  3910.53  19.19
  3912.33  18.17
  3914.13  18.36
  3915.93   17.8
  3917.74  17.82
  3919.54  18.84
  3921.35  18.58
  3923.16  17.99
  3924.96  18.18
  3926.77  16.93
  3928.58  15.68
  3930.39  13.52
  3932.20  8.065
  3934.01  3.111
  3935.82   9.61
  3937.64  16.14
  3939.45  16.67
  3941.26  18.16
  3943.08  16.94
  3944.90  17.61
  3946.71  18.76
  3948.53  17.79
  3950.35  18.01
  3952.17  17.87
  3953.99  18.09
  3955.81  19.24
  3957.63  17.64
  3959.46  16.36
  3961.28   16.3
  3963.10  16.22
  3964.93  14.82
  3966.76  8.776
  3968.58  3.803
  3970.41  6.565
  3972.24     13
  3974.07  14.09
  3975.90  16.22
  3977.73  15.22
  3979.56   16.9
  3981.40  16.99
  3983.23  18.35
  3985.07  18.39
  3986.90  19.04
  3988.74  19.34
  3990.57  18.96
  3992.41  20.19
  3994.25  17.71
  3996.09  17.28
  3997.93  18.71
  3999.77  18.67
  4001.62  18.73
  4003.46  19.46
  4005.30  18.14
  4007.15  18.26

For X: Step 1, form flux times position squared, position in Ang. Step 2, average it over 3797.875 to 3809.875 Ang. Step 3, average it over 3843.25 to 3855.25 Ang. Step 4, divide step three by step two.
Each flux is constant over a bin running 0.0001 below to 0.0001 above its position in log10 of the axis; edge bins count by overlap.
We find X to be 1.1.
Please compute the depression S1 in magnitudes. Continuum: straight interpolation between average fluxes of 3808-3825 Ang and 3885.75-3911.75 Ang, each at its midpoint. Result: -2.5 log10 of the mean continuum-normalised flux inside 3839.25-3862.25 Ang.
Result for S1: -0.04 mag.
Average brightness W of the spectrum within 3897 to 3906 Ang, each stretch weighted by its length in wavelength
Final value 17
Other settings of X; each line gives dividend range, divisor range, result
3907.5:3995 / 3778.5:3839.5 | 1.11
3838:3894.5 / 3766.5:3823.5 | 1.07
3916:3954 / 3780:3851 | 1.08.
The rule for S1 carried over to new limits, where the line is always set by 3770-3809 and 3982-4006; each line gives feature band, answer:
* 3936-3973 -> 0.18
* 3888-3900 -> 0.19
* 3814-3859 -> 0.02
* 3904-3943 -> 0.10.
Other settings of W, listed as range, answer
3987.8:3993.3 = 19.5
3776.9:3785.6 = 17.6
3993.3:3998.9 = 17.9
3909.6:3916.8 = 18.4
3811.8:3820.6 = 16.7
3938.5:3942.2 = 17.4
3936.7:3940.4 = 16.4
